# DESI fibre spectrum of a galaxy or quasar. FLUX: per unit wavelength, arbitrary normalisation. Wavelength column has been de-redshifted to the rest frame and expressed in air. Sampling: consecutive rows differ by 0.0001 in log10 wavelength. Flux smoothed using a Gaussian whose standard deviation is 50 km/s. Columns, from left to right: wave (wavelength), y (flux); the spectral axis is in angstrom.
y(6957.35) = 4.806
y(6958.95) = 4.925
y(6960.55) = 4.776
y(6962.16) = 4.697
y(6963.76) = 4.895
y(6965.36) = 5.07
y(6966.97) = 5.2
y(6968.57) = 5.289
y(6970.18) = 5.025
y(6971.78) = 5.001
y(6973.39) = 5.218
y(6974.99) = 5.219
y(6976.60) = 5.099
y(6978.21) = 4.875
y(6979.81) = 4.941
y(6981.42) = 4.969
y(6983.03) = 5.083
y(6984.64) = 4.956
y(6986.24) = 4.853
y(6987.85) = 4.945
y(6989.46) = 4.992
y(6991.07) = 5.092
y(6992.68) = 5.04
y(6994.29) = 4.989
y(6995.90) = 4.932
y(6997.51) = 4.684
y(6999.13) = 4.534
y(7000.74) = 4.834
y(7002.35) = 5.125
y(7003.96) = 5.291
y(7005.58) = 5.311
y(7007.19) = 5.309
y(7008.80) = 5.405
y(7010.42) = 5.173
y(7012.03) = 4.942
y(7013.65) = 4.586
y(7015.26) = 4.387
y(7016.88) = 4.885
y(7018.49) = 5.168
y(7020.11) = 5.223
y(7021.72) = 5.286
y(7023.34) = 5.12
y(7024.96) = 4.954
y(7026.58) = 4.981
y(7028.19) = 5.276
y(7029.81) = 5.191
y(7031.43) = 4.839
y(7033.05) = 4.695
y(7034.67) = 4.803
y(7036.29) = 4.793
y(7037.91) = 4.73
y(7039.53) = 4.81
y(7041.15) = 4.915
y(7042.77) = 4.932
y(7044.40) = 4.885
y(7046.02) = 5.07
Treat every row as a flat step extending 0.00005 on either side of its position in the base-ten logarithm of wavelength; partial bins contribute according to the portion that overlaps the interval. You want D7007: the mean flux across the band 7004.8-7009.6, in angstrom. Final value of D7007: 5.35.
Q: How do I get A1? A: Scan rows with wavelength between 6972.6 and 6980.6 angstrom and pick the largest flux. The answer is 5.219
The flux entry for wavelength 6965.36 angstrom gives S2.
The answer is 5.07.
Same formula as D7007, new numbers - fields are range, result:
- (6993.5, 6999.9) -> 4.78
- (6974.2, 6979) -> 5.06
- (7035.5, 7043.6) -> 4.83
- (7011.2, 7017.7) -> 4.71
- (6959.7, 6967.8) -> 4.93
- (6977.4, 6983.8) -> 4.97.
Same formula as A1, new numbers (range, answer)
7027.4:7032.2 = 5.276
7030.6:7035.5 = 4.839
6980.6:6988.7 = 5.083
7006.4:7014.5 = 5.405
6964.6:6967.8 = 5.2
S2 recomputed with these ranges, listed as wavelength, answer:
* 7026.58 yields 4.981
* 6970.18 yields 5.025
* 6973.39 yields 5.218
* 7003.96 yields 5.291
